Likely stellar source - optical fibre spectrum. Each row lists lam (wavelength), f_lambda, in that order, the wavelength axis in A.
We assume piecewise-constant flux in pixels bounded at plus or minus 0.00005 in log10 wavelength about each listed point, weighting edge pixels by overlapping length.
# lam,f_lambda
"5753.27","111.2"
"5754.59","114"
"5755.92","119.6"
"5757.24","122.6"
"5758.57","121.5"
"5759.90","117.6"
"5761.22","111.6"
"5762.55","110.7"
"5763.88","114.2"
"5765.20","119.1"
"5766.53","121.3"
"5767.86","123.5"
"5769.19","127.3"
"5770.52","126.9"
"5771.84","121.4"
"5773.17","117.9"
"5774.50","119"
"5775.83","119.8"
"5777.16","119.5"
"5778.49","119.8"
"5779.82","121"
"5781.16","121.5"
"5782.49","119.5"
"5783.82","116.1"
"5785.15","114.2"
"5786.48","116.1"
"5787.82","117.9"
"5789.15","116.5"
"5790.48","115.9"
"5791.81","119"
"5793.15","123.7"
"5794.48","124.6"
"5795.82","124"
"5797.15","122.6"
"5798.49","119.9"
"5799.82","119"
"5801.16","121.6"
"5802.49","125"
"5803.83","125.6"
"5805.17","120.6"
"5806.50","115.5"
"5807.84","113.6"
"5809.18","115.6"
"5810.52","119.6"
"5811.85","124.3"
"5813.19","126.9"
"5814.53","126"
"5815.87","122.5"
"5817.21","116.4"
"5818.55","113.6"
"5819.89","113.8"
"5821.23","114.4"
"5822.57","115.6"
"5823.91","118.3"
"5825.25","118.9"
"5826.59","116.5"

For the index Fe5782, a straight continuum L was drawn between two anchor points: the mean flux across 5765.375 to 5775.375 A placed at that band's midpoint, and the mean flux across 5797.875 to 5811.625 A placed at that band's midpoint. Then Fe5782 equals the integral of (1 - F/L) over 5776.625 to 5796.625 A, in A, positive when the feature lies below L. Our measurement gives 0.29 A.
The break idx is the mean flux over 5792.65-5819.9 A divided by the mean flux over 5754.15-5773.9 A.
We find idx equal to 1.0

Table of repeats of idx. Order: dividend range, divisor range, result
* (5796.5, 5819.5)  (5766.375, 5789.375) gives 1.00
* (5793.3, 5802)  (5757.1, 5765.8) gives 1.05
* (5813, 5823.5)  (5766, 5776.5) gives 0.97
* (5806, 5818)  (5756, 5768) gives 1.02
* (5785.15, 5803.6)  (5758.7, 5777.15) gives 1.01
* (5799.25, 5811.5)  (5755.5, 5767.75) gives 1.02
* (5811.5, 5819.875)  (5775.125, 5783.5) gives 1.01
